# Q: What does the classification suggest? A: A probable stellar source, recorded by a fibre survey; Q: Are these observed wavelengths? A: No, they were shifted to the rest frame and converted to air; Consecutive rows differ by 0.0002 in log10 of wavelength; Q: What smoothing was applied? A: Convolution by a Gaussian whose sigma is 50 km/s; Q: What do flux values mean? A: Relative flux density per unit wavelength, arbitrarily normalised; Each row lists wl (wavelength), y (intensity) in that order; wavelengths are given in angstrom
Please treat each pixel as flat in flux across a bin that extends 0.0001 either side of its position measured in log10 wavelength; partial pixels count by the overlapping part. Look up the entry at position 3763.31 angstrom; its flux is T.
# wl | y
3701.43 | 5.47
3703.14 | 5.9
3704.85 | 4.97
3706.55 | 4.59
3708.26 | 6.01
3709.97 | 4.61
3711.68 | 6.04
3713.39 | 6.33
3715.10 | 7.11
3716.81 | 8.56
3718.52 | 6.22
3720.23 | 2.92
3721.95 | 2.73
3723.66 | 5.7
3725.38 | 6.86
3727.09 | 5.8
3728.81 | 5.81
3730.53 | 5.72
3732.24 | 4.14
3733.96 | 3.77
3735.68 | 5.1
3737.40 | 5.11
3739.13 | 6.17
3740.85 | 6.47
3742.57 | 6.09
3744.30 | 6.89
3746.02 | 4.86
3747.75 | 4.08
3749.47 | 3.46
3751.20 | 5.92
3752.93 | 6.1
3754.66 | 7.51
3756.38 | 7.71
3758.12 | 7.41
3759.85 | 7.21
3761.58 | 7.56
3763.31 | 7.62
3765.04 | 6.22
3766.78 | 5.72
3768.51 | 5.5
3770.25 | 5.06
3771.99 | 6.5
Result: 7.62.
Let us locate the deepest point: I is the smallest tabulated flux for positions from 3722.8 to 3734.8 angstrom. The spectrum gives 3.77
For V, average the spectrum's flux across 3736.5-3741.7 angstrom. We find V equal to 5.9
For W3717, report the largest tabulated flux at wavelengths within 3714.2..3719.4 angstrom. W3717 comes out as 8.56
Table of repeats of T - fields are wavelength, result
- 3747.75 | 4.08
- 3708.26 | 6.01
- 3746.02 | 4.86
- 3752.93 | 6.1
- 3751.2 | 5.92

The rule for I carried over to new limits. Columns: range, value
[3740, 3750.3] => 3.46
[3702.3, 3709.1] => 4.59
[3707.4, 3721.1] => 2.92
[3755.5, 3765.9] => 6.22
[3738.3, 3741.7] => 6.17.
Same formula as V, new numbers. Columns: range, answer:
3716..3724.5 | 5.21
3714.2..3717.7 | 7.81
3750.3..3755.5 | 6.48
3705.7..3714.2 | 5.51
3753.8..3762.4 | 7.48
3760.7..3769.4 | 6.52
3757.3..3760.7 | 7.31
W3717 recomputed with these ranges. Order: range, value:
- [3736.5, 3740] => 6.17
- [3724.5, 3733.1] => 6.86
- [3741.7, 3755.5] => 7.51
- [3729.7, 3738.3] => 5.72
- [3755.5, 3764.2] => 7.71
